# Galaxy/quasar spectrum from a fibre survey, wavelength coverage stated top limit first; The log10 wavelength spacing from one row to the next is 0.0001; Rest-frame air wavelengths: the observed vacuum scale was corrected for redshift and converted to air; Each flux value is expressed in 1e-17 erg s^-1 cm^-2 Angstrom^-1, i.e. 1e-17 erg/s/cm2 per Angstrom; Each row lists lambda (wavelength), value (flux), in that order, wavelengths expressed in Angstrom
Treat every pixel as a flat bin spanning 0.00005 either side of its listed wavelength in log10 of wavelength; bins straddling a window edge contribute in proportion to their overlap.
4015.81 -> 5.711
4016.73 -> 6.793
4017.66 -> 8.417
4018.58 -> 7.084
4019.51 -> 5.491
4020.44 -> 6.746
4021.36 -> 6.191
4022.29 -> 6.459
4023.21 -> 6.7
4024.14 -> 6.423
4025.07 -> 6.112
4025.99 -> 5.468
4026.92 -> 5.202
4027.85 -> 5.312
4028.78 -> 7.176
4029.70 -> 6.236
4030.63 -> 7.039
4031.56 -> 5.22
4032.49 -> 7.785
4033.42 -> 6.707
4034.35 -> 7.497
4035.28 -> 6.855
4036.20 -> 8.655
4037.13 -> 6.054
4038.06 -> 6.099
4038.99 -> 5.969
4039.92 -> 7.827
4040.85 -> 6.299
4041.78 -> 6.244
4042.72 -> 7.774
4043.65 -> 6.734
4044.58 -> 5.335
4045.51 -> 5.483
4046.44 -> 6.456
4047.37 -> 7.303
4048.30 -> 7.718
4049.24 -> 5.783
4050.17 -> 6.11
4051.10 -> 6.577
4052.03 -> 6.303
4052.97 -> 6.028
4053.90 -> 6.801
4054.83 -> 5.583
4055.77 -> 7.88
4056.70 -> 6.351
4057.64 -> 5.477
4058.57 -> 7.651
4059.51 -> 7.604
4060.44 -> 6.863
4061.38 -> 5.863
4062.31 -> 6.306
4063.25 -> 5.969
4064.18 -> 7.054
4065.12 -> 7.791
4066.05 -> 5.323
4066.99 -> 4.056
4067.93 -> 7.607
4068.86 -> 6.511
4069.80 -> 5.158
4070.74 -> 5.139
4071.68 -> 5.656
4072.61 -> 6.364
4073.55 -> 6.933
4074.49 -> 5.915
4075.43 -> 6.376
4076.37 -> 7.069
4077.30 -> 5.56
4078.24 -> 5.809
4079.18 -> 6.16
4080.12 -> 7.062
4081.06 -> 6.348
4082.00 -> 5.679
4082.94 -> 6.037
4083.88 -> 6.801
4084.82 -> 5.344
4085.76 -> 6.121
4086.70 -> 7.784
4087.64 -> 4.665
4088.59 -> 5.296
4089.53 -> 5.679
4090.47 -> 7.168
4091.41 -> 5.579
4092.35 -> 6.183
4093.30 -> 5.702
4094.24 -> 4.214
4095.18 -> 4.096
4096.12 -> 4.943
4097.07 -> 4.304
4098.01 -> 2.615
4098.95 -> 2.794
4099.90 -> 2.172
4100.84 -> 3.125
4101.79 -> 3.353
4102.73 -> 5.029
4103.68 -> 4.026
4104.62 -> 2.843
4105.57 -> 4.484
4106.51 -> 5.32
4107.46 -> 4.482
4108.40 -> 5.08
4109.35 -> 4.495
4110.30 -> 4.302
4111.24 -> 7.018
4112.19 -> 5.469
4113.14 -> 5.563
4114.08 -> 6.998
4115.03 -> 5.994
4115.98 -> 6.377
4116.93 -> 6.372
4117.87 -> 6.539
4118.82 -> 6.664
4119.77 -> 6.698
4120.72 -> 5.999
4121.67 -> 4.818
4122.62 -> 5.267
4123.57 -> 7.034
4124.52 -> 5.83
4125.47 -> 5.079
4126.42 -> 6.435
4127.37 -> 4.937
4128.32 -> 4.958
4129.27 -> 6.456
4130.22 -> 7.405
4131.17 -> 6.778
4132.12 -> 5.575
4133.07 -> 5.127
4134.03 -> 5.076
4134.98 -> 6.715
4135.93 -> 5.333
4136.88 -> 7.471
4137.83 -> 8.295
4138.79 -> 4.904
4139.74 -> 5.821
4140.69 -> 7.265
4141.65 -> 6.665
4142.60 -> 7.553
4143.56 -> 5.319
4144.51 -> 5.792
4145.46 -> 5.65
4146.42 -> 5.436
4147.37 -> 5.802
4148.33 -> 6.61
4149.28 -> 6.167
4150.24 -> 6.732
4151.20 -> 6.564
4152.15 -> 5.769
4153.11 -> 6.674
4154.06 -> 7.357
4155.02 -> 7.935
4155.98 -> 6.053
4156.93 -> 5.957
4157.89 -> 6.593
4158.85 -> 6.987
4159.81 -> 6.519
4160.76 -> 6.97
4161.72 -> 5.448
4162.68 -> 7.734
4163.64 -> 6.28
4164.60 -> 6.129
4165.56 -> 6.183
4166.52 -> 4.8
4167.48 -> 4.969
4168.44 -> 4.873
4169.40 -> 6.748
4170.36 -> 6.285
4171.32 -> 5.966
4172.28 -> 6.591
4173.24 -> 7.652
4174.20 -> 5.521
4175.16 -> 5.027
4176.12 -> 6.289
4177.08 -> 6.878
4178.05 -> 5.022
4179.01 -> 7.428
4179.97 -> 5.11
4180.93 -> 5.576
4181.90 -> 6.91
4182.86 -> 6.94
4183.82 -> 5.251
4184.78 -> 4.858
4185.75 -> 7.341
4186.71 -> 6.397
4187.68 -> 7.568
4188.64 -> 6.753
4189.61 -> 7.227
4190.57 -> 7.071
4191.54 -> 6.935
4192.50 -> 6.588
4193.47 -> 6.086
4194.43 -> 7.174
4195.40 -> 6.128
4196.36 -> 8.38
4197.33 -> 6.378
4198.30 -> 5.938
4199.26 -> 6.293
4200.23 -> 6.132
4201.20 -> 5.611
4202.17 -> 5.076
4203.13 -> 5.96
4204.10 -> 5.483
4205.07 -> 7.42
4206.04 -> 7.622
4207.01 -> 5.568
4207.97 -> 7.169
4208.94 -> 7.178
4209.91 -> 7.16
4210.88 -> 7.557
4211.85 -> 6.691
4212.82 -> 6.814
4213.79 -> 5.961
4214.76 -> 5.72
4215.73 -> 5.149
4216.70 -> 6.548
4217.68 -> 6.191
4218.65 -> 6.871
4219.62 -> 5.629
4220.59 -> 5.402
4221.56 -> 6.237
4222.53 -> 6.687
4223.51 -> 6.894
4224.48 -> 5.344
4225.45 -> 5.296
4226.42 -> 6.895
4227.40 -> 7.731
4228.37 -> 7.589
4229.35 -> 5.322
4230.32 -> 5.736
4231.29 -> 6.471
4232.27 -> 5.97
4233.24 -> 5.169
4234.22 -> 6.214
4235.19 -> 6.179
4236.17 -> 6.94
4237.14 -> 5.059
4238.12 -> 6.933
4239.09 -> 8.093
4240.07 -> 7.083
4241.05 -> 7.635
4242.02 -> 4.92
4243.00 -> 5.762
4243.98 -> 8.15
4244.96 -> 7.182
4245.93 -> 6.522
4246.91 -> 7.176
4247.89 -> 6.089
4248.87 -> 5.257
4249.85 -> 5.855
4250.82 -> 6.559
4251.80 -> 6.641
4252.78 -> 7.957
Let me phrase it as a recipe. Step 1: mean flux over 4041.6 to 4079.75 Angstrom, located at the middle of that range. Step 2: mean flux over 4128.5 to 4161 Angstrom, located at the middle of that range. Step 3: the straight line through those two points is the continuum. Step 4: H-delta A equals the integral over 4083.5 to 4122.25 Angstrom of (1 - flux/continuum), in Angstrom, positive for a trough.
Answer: 7.2 Angstrom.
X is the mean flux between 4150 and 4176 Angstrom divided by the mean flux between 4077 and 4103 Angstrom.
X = 1.21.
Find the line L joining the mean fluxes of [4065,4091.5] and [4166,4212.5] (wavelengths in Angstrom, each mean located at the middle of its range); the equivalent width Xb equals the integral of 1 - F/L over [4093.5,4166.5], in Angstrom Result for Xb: 5.9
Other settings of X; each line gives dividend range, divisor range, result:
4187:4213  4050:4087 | 1.05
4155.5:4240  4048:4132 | 1.10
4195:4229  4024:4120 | 1.08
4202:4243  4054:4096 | 1.04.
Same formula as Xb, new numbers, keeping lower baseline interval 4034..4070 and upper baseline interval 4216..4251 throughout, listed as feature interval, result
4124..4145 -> 1.1 Angstrom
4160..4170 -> 0.6 Angstrom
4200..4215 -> -0.2 Angstrom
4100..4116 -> 4.1 Angstrom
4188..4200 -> -0.6 Angstrom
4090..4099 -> 2.3 Angstrom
